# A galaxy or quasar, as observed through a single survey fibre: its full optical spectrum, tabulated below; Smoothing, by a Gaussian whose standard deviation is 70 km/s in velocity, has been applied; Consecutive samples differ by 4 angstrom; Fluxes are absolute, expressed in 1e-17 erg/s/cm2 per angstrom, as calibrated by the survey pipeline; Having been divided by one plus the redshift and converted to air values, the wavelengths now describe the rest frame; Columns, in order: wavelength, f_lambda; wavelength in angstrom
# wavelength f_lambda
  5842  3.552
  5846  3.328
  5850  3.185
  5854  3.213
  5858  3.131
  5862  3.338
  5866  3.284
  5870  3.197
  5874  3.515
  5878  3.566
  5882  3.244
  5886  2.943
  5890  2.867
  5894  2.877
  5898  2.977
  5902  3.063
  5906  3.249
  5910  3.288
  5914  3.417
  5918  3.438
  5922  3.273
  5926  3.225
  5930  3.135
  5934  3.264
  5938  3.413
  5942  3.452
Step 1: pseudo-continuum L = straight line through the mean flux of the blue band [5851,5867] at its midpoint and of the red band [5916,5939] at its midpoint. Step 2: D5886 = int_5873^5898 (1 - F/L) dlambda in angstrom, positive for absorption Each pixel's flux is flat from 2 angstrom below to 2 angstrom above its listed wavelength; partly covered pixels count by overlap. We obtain 0.9 angstrom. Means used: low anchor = 3.24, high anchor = 3.29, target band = 3.14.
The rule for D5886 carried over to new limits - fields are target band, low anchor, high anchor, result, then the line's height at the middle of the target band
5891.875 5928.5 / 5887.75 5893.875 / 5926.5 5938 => -1.8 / 3.04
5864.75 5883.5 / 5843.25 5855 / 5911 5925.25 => -0.4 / 3.3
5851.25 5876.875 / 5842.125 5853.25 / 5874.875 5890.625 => -0.2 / 3.26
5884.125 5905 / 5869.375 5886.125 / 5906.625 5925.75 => 2.4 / 3.34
